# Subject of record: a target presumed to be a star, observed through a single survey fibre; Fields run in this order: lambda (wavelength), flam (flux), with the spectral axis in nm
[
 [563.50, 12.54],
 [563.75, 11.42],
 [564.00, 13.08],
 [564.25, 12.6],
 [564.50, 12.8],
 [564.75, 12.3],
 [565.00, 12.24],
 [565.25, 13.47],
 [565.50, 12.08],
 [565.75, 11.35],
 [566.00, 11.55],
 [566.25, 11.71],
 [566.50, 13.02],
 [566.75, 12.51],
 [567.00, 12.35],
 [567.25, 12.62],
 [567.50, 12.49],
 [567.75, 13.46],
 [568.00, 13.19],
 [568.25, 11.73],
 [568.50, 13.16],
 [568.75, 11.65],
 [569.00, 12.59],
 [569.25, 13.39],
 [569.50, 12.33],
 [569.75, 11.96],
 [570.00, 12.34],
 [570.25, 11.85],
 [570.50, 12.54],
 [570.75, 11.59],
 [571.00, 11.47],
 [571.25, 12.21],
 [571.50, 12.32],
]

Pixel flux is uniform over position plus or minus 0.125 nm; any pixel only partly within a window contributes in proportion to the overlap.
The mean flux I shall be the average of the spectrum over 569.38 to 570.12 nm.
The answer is 12.2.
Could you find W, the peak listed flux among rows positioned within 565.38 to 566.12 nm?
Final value 12.08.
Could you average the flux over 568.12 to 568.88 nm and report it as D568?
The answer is 12.2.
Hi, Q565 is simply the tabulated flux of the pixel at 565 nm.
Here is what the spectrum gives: 12.24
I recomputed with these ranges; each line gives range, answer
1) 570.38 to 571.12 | 11.9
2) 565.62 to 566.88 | 12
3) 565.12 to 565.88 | 12.3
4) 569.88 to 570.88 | 12.1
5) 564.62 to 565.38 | 12.7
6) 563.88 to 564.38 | 12.8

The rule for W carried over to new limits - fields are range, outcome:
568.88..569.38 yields 13.39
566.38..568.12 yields 13.46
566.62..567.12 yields 12.51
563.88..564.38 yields 13.08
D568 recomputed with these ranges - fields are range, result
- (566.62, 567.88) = 12.7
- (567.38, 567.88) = 13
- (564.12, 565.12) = 12.5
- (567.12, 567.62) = 12.6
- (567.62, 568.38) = 12.8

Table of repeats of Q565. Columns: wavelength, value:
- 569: 12.59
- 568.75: 11.65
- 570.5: 12.54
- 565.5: 12.08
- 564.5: 12.8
